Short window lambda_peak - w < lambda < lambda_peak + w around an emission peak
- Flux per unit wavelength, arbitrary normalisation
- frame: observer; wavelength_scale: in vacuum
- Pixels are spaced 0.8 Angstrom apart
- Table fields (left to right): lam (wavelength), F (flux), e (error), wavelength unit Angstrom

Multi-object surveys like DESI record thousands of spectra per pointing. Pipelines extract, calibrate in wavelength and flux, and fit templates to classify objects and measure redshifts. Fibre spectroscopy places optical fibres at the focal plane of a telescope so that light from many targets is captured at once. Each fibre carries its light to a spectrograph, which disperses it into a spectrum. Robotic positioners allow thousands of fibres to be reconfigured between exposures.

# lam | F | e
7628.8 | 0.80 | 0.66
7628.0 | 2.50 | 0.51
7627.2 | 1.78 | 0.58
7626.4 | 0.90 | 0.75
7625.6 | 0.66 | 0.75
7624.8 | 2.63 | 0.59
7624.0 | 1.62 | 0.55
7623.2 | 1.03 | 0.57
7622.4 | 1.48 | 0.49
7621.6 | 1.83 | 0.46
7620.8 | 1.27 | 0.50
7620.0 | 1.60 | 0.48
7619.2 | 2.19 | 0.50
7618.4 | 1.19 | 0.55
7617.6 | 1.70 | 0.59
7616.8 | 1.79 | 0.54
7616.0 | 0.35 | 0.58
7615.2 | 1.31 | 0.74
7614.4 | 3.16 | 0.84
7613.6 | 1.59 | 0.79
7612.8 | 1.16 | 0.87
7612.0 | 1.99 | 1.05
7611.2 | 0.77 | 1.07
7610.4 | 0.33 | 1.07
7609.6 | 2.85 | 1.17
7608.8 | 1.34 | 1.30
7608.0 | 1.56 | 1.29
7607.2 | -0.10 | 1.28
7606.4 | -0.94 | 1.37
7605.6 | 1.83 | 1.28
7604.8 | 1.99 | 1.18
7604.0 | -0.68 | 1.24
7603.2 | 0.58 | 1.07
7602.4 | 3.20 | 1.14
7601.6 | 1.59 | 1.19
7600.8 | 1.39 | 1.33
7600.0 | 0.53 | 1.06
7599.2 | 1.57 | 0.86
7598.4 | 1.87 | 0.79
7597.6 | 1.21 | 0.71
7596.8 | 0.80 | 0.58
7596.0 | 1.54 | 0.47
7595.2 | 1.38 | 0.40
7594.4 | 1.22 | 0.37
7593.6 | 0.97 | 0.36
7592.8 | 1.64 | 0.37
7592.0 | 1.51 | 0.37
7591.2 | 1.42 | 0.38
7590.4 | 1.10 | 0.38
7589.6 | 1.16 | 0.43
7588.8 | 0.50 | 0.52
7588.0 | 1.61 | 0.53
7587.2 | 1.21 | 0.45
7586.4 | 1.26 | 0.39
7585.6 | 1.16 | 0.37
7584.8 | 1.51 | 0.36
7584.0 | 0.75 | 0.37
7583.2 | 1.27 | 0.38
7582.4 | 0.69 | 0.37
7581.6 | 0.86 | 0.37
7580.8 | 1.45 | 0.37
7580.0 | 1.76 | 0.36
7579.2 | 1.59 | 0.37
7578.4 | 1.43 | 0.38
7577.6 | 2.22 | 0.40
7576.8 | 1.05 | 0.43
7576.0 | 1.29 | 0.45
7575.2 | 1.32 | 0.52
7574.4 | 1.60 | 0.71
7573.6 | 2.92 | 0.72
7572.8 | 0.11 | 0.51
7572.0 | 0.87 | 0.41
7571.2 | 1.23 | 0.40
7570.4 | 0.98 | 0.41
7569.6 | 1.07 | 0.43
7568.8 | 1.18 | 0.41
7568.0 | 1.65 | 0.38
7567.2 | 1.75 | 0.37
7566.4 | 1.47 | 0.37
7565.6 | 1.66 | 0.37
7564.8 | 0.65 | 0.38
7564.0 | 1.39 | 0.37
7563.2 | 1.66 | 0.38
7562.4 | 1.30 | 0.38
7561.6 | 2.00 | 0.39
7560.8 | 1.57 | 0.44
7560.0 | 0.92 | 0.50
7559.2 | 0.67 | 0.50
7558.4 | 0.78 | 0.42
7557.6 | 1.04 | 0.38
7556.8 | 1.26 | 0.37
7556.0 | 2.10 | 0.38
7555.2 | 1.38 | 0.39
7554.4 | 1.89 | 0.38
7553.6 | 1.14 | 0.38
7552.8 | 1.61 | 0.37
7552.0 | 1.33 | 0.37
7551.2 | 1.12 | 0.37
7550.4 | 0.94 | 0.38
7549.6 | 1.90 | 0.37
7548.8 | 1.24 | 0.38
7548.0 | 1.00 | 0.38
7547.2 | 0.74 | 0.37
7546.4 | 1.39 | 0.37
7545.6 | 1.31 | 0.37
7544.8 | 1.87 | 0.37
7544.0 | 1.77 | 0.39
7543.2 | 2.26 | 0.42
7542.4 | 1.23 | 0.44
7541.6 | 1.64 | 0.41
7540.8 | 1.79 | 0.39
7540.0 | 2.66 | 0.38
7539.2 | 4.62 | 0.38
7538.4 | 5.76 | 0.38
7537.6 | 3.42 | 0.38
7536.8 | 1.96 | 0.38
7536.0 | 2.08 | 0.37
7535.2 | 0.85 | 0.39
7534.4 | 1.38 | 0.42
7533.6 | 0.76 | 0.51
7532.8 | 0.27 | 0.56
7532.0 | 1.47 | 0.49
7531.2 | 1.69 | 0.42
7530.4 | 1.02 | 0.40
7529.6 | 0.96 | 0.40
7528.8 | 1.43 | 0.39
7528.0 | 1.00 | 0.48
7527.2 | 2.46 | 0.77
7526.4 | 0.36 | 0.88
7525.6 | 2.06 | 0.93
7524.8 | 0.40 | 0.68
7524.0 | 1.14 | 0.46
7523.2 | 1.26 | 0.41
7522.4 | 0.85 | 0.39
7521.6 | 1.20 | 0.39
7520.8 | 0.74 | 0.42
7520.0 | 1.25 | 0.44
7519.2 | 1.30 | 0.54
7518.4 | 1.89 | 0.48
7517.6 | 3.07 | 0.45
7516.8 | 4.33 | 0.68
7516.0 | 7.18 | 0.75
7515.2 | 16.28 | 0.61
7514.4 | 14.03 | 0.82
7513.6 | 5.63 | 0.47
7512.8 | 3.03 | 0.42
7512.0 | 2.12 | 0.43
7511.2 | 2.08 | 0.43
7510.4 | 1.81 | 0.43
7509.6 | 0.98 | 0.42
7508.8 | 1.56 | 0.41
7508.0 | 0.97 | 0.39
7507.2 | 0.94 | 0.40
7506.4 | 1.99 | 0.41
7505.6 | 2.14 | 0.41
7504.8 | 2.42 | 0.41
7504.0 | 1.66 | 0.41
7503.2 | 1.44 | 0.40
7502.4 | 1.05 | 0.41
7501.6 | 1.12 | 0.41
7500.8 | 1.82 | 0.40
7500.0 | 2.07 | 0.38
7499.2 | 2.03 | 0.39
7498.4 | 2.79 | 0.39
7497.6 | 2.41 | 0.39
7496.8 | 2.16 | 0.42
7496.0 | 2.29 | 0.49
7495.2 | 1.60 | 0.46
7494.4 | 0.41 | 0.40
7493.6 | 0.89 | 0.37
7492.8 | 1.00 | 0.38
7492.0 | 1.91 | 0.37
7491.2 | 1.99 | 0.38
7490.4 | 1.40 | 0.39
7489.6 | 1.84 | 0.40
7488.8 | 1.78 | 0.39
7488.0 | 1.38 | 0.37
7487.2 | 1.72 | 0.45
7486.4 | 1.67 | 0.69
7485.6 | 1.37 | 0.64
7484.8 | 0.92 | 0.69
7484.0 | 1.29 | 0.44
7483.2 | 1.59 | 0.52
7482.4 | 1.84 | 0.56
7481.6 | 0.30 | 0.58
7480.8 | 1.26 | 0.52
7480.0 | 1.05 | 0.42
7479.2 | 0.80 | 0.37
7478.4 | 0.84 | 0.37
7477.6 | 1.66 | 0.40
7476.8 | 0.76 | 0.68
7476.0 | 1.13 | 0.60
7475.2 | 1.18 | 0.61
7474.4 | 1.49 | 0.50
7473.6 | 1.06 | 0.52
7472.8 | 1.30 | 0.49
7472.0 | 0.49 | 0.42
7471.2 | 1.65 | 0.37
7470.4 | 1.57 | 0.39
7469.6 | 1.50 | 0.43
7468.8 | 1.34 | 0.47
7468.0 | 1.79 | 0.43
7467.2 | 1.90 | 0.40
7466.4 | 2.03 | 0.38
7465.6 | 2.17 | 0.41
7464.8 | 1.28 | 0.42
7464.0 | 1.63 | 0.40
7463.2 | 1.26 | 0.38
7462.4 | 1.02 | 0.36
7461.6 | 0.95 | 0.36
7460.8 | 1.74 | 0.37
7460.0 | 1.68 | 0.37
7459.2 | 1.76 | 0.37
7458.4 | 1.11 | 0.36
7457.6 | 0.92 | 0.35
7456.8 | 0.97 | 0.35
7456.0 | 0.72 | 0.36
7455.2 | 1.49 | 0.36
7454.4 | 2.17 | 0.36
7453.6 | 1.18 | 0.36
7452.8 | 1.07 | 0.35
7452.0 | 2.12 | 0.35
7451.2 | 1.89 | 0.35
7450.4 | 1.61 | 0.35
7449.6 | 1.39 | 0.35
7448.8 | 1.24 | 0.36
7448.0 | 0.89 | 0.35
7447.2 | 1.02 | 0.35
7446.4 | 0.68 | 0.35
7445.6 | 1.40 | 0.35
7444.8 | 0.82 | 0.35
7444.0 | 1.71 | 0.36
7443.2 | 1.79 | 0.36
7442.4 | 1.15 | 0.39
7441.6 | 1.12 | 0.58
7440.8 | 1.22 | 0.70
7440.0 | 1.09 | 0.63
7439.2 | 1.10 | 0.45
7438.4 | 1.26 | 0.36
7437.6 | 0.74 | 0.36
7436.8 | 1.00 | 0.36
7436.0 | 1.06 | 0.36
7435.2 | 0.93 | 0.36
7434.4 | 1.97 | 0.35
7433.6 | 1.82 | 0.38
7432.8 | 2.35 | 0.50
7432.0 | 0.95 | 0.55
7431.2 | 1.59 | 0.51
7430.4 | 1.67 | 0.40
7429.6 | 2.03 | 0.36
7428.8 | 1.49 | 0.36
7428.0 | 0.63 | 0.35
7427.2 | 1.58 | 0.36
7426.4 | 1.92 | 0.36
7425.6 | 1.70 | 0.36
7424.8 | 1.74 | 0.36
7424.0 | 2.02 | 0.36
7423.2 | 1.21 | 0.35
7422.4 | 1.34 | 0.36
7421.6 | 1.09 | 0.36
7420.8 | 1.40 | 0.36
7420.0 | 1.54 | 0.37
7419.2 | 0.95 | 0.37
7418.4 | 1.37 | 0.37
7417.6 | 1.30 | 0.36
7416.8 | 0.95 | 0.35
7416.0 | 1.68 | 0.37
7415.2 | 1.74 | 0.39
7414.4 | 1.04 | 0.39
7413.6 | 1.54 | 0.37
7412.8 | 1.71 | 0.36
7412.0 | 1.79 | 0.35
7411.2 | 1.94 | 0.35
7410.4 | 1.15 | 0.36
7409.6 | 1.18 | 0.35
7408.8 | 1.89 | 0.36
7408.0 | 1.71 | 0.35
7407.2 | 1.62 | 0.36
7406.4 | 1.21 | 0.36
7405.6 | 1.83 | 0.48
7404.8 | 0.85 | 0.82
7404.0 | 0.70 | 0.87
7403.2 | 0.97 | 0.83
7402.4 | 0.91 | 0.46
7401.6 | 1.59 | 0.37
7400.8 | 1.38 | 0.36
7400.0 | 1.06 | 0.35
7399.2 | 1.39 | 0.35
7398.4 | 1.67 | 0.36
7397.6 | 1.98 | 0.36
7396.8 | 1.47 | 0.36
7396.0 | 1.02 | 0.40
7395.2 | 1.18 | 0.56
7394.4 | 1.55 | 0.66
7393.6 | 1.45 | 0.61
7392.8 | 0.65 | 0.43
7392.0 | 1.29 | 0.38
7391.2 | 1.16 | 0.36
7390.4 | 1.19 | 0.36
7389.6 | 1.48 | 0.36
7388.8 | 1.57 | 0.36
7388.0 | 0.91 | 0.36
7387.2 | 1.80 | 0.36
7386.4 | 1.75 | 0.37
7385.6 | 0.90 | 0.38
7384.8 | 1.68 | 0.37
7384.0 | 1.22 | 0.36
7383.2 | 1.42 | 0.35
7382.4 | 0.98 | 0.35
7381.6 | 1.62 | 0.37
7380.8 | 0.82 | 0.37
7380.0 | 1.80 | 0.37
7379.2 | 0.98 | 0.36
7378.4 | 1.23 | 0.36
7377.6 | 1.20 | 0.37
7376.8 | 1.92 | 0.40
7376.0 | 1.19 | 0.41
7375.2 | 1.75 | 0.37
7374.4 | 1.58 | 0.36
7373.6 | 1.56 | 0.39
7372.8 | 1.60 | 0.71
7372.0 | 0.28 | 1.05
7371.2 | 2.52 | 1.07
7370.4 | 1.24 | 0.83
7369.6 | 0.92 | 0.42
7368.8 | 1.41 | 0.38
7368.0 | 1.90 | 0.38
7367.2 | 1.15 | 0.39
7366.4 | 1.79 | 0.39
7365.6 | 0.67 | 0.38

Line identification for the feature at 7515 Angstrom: H-alpha 6563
